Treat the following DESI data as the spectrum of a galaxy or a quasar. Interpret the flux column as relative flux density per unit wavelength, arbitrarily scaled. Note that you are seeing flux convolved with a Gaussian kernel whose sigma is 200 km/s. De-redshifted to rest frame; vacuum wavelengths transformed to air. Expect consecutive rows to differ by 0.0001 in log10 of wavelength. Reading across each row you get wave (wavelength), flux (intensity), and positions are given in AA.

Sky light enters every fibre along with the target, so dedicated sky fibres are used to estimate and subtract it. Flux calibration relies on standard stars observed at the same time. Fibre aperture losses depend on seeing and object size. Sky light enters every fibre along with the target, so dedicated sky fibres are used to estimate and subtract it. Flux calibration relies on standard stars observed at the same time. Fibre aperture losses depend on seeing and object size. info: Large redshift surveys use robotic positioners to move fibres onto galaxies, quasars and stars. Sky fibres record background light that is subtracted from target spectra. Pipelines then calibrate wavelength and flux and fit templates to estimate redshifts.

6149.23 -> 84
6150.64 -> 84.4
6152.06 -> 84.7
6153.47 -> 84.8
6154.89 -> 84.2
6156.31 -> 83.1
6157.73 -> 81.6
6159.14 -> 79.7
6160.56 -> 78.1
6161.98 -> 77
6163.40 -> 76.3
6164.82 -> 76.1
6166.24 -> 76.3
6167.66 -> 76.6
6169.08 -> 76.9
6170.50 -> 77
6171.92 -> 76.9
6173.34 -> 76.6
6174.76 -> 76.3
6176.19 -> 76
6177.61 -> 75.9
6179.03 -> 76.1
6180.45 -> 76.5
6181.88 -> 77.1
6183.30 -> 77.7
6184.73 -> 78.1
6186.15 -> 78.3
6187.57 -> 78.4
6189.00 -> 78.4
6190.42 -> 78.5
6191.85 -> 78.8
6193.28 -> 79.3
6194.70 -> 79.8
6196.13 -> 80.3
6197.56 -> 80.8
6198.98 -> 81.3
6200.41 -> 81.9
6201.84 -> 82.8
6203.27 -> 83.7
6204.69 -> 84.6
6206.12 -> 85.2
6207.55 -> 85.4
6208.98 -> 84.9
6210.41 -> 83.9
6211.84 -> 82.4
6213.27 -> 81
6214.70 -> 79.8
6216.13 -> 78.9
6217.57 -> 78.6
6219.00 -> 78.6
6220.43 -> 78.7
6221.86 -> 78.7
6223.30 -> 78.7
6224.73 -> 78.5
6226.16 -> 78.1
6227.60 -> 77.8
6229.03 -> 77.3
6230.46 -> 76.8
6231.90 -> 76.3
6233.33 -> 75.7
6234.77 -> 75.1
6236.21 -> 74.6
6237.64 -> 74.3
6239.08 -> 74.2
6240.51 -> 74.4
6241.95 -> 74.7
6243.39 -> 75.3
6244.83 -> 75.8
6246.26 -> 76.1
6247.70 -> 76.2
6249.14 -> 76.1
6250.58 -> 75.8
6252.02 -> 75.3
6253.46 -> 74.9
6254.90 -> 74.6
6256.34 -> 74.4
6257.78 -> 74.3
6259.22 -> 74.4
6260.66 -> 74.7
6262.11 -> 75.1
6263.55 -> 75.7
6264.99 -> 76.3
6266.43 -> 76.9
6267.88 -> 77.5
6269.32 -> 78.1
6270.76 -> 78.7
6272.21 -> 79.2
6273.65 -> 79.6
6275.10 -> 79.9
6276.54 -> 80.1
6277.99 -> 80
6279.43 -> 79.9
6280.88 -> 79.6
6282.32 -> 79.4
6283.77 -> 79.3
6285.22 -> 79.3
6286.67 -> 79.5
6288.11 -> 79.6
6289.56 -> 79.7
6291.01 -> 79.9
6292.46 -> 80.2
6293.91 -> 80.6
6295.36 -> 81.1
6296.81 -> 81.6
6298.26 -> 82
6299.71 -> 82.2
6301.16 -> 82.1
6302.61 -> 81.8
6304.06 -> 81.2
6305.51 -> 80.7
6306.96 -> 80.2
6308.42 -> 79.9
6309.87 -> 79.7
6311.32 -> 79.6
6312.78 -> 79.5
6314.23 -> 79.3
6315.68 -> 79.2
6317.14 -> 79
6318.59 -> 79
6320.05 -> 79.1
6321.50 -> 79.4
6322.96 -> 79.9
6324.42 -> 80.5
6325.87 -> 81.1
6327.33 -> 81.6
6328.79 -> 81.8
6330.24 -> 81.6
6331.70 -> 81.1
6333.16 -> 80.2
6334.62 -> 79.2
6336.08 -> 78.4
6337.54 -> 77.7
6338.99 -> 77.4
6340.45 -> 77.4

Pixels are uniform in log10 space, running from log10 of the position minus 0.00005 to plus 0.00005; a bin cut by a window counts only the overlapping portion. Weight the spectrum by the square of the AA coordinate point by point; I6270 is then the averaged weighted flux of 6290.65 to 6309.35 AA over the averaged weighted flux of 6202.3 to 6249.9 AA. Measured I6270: 1.06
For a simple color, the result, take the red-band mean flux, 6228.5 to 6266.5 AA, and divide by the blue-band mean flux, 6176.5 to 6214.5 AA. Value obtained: 0.9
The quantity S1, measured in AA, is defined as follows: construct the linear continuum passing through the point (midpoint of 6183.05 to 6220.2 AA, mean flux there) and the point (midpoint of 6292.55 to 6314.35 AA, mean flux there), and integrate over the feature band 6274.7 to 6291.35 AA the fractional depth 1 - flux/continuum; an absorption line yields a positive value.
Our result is 0.2 AA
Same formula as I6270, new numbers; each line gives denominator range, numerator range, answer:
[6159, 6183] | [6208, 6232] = 1.05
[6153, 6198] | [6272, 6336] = 1.07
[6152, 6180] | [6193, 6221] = 1.06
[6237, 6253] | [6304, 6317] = 1.08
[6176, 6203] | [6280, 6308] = 1.06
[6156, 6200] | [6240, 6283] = 1.01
